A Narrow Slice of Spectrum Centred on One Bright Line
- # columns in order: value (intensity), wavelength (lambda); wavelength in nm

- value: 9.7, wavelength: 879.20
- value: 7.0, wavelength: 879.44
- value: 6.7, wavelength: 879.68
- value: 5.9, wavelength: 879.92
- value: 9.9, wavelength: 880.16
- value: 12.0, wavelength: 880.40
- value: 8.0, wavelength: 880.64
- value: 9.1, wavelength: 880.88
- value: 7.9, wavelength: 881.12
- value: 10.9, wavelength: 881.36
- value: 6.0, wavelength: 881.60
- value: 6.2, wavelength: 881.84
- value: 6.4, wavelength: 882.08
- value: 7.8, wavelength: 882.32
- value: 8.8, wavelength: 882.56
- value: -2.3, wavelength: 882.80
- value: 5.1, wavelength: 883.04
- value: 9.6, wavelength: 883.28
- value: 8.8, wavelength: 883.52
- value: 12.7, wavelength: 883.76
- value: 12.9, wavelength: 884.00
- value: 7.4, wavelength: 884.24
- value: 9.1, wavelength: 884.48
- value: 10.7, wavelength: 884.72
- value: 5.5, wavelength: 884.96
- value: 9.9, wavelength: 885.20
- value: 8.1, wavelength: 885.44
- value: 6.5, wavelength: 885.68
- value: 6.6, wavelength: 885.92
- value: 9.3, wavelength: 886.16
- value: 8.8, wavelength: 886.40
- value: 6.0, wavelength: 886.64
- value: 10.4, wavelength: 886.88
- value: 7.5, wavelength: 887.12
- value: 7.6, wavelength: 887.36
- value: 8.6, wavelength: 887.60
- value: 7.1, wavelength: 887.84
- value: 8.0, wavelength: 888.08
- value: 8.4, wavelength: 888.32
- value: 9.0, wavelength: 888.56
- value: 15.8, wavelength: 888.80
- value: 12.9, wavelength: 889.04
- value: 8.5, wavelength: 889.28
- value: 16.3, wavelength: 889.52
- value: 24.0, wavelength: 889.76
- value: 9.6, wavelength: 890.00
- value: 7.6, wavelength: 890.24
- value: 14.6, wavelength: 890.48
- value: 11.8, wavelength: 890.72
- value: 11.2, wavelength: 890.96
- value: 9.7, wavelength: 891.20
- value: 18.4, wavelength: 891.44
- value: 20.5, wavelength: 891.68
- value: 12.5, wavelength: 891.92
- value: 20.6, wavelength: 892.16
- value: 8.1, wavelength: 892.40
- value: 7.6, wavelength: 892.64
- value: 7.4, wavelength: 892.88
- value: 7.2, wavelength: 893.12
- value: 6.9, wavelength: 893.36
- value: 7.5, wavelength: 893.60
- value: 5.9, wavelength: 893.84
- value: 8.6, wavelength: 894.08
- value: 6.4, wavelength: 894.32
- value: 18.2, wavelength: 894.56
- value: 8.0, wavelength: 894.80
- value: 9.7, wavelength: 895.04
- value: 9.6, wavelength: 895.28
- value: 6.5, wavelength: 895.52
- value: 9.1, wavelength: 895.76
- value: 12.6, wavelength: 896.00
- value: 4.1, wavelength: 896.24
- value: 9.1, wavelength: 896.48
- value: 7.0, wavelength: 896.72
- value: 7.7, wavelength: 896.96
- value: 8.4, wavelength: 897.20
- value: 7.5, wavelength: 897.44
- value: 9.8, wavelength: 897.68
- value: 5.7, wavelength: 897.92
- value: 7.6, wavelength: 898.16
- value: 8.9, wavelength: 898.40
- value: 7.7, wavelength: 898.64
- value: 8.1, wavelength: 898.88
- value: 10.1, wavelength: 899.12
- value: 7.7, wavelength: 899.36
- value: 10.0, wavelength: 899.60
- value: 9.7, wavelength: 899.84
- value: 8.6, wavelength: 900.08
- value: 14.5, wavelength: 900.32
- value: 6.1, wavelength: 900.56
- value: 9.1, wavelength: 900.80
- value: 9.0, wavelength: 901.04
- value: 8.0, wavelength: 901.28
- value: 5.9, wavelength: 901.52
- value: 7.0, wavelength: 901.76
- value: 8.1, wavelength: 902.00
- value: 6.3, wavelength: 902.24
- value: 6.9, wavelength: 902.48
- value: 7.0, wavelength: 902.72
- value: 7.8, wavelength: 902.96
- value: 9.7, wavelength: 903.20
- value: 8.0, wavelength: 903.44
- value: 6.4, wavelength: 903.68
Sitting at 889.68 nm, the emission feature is [S II]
